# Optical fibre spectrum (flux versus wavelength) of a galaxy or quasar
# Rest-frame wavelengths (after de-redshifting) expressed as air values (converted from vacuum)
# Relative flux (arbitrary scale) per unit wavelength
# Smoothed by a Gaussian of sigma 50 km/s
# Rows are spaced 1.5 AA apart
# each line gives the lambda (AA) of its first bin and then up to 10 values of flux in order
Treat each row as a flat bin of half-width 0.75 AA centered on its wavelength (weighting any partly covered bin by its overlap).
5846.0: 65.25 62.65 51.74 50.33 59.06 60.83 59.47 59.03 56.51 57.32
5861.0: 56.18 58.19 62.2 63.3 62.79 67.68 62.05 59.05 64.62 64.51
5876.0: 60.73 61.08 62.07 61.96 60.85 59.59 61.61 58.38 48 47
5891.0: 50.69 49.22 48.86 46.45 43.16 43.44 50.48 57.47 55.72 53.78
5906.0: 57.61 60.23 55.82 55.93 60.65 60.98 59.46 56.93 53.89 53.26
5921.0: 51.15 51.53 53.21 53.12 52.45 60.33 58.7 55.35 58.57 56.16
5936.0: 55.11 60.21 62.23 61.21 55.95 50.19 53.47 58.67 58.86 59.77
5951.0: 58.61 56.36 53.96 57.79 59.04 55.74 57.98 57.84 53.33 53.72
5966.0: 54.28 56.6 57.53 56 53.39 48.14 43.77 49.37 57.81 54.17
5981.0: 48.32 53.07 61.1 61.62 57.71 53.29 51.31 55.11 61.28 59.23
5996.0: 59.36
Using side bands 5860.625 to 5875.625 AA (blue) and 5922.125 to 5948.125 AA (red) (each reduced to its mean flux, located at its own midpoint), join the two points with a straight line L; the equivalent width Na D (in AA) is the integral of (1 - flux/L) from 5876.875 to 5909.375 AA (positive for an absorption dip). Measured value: 3.16 AA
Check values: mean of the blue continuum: 62.2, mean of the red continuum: 56.4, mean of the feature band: 54.2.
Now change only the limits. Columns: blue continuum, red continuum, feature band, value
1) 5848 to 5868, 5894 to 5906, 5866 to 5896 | -2.1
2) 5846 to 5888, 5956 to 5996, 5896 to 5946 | 1.9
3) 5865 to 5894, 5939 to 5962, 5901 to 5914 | 0.2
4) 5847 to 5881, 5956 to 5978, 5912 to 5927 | 0.5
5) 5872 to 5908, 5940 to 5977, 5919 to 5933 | 0.2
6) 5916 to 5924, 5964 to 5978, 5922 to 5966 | -2.9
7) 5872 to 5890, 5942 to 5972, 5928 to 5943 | -0.3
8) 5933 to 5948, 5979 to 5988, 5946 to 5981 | 0.9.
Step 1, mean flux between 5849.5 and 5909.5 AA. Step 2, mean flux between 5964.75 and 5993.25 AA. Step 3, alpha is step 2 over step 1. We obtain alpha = 0.95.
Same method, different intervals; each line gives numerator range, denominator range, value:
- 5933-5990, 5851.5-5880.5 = 0.91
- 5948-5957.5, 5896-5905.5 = 1.14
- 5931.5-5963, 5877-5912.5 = 1.05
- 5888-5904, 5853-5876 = 0.81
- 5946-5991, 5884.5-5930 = 1.03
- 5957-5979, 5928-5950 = 0.94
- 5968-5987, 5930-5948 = 0.94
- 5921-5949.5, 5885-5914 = 1.06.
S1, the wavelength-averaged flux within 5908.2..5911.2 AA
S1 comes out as 55.9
